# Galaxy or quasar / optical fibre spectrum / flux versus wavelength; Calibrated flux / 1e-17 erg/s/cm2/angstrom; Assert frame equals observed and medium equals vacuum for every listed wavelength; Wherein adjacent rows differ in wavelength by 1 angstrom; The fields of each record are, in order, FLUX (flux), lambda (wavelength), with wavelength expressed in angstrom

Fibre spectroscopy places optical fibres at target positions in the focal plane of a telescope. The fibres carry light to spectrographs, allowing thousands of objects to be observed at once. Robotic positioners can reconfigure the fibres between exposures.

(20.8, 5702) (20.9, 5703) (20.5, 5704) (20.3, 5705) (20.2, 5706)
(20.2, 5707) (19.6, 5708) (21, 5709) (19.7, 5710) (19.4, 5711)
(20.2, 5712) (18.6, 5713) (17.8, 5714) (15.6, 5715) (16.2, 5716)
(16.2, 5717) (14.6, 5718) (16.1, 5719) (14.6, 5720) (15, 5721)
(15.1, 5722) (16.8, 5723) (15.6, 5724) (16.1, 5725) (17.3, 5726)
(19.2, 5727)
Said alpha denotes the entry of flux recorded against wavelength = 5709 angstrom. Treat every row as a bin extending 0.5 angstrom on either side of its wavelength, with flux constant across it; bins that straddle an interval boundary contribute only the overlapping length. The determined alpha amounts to 21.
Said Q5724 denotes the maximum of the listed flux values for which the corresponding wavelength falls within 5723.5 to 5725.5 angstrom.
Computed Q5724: 16.1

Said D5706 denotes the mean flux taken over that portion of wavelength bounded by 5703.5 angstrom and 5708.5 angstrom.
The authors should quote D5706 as 20.2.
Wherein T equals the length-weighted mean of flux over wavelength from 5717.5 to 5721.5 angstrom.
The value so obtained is 15.1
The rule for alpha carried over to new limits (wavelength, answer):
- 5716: 16.2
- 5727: 19.2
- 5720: 14.6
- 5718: 14.6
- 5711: 19.4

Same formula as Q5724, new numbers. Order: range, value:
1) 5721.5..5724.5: 16.8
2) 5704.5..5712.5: 21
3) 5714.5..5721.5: 16.2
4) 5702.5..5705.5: 20.9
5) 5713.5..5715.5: 17.8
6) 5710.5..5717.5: 20.2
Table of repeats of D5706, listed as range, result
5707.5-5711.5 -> 19.9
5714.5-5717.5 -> 16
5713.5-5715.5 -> 16.7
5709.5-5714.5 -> 19.1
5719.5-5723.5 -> 15.4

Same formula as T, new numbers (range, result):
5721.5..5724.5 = 15.8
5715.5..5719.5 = 15.8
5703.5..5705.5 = 20.4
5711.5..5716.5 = 17.7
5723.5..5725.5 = 15.9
